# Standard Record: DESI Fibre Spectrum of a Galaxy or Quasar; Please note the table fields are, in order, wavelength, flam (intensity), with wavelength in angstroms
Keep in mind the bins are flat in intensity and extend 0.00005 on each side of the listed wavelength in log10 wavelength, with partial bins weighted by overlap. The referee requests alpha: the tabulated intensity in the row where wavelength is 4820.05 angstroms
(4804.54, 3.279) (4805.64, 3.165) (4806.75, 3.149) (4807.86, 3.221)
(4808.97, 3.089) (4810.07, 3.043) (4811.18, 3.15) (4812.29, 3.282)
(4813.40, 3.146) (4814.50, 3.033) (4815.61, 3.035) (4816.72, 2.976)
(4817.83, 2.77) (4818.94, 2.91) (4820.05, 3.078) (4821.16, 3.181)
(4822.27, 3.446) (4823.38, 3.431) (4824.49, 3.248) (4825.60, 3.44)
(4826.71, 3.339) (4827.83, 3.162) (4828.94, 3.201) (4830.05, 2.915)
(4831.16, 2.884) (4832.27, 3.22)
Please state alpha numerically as 3.078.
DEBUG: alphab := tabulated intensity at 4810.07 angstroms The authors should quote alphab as 3.043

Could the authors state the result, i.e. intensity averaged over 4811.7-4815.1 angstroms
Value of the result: 3.16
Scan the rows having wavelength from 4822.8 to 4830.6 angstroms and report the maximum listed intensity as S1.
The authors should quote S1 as 3.44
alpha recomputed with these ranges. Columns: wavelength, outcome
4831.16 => 2.884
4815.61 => 3.035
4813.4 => 3.146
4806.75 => 3.149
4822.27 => 3.446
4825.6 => 3.44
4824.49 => 3.248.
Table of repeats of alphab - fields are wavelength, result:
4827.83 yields 3.162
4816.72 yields 2.976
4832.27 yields 3.22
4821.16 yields 3.181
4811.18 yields 3.15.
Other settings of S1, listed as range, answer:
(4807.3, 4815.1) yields 3.282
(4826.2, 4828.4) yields 3.339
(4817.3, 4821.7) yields 3.181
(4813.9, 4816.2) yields 3.035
